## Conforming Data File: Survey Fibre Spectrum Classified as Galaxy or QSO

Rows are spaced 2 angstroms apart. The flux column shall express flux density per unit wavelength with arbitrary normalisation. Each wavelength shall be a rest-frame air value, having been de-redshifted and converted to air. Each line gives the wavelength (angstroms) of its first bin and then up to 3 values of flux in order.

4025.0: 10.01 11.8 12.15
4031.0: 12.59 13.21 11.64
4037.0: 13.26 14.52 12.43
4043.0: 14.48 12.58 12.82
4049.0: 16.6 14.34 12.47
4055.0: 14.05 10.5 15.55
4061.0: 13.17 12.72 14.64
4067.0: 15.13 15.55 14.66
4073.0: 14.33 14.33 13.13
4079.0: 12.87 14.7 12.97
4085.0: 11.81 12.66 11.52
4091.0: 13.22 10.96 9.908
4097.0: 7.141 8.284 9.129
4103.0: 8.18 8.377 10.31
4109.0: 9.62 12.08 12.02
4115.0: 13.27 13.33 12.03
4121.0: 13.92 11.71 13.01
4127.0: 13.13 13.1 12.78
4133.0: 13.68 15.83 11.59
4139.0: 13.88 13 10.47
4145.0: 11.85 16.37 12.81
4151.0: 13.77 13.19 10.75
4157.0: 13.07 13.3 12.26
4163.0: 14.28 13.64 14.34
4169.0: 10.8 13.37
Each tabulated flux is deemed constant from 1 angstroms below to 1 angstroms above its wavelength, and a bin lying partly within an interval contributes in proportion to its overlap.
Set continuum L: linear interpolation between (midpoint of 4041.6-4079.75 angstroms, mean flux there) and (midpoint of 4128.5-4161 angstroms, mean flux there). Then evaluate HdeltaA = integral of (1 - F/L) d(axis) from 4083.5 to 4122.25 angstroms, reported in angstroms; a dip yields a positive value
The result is 7.2 angstroms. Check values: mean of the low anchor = 13.9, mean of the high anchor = 13.1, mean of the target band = 11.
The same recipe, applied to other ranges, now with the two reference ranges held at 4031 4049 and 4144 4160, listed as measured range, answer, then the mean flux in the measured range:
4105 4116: 1.7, 11.2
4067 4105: 3.7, 12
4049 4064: -0.2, 13.5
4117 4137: 0.0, 13.2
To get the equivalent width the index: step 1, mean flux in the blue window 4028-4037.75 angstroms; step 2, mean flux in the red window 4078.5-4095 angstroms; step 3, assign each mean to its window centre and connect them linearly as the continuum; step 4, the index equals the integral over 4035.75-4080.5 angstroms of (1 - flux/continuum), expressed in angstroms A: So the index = -4.78 angstroms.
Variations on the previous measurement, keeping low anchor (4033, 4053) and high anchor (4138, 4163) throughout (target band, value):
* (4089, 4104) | 4.0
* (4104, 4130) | 2.3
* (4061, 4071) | -0.7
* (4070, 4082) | -0.6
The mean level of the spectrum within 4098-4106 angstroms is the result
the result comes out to 8.49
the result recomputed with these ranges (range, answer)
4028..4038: 12.6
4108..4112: 10.8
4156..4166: 13.3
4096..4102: 8.18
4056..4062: 13.1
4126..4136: 13.7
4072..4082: 13.9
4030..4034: 12.9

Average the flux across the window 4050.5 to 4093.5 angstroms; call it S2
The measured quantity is 13.4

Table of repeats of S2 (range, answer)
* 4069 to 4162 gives 12.3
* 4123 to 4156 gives 13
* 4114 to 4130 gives 12.9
